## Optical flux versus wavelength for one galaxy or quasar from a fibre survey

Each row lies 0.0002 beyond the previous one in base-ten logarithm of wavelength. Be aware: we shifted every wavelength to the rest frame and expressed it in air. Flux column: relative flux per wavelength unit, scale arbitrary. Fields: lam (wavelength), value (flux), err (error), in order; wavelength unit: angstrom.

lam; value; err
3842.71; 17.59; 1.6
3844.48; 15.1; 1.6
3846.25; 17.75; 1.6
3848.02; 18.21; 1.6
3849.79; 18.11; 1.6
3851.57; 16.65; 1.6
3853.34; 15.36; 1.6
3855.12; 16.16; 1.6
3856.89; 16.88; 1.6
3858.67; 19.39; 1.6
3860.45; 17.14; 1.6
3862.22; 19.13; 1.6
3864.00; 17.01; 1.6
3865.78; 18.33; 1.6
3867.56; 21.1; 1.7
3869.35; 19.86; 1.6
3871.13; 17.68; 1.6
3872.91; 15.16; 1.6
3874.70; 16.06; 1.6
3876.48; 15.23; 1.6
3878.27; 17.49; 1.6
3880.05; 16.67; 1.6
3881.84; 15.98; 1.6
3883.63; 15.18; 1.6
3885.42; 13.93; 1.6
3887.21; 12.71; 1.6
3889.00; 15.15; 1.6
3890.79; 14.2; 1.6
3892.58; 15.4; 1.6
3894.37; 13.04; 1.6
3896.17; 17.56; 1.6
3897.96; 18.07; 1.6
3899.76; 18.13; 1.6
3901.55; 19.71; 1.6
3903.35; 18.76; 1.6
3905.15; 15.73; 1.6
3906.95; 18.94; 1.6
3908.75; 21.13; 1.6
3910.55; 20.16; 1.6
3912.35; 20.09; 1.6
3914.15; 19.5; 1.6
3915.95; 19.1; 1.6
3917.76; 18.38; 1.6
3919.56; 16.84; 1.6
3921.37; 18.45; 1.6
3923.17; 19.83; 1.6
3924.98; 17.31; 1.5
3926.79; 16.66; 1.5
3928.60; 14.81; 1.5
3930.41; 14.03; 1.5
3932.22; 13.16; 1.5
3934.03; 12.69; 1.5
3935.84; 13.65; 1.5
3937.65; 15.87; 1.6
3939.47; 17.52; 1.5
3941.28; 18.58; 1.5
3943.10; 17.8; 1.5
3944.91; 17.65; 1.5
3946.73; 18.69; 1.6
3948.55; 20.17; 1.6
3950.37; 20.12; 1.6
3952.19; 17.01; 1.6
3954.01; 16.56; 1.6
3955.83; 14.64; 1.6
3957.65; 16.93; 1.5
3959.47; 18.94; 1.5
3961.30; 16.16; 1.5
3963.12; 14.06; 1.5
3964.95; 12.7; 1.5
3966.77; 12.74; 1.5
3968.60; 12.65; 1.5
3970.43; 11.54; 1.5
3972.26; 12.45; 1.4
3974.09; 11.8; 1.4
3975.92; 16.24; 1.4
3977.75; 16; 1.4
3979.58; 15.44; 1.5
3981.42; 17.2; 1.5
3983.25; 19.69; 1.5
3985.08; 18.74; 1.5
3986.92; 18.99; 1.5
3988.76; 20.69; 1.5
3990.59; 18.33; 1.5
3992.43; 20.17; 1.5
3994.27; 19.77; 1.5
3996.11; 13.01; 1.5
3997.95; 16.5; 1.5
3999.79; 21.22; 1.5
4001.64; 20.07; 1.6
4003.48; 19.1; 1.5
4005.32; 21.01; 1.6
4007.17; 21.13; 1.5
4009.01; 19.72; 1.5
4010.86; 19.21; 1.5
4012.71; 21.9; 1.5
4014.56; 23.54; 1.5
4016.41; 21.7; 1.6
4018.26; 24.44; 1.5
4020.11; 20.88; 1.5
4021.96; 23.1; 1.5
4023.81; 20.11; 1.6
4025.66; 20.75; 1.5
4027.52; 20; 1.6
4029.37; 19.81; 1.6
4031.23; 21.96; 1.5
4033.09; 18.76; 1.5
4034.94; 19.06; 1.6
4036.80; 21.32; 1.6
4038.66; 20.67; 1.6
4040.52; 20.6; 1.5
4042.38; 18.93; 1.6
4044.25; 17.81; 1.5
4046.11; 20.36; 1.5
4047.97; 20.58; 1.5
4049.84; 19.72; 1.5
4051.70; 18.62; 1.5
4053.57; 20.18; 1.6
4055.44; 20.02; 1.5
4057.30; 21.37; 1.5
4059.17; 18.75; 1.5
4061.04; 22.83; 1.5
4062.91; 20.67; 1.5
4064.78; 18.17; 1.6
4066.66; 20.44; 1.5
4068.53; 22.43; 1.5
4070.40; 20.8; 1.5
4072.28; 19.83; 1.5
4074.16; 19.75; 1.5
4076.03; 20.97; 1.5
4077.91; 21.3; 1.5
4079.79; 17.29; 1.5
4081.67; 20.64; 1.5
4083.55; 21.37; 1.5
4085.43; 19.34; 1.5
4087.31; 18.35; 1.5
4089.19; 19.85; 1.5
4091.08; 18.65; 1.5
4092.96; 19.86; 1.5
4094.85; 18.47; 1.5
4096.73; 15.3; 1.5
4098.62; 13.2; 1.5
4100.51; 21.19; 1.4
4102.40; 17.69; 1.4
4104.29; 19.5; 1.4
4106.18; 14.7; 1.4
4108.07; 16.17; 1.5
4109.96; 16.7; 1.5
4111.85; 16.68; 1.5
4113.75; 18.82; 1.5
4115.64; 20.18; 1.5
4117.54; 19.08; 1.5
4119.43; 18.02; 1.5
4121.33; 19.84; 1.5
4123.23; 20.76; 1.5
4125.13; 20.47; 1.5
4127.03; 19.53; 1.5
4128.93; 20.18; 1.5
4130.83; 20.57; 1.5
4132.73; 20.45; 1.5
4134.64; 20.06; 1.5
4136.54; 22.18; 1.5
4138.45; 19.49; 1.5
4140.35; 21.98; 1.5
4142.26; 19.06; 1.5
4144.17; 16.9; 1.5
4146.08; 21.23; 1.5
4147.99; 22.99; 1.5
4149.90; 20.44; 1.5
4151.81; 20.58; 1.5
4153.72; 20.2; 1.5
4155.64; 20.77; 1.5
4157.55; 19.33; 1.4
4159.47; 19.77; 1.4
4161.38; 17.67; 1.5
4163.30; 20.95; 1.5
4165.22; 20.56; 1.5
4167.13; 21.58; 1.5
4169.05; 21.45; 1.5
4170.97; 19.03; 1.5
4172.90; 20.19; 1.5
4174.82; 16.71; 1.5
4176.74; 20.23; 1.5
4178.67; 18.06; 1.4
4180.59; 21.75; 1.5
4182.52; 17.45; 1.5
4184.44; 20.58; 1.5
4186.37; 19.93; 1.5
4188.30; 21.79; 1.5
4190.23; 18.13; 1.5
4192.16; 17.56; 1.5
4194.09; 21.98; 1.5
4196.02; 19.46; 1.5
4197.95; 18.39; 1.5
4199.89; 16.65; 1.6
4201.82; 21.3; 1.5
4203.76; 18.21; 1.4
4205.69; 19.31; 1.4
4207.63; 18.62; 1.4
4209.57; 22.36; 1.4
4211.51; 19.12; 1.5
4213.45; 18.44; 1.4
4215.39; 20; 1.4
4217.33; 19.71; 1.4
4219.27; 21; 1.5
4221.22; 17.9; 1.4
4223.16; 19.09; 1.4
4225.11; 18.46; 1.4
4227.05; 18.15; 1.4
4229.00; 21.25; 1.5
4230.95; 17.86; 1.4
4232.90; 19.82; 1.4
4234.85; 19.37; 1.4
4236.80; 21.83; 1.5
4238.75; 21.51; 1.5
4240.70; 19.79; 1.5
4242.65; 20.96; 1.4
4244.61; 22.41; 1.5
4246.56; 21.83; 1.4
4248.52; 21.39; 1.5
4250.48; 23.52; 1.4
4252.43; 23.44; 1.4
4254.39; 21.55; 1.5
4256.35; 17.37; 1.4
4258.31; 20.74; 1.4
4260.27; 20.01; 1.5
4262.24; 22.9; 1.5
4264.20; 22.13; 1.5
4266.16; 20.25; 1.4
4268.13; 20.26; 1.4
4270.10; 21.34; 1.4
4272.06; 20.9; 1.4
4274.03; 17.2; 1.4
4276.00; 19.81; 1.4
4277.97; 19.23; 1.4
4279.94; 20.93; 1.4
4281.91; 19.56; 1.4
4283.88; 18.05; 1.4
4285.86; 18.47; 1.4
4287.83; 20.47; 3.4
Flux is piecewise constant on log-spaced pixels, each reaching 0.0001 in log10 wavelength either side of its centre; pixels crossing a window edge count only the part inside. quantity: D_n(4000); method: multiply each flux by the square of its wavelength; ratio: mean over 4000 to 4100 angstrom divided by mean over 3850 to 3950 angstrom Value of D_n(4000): 1.27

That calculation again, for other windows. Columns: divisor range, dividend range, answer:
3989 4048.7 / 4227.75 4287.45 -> 1.14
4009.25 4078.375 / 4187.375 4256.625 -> 1.06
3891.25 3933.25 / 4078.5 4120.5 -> 1.14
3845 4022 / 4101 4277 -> 1.29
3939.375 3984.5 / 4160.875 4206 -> 1.35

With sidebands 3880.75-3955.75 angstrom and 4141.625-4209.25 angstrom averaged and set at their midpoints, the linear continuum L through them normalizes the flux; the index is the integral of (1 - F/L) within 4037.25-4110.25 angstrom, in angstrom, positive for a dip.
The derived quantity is -2.8 angstrom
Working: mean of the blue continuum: 17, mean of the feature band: 19.3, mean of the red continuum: 19.7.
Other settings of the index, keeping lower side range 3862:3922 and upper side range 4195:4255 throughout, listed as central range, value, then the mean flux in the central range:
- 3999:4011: -1.31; 20.3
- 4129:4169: -1.86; 20.4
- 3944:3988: 4.39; 16.1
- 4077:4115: 1.49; 18.3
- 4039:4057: -1.09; 19.7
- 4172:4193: 0.44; 19.3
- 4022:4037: -1.52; 20.3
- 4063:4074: -0.90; 20.3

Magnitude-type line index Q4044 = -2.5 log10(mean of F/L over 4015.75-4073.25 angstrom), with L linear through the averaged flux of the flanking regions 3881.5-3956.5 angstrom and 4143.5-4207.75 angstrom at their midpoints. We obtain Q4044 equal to -0.12 mag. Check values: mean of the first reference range 17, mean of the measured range 20.5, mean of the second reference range 19.7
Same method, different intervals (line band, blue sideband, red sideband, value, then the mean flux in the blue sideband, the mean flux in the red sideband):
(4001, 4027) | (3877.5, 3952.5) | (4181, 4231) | -0.19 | 17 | 19.4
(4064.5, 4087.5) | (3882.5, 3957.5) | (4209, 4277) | -0.09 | 17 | 20.4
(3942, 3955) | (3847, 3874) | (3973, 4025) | 0.03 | 17.7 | 19.3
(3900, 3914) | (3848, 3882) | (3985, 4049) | -0.06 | 17.4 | 20.1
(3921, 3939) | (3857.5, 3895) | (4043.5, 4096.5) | 0.12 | 16.5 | 19.9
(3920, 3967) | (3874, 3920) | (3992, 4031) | 0.12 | 17.1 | 20.4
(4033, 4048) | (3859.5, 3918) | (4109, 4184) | -0.06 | 17.3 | 19.8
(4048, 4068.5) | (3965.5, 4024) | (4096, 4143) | -0.09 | 18.4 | 18.9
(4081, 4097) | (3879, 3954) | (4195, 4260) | -0.03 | 17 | 20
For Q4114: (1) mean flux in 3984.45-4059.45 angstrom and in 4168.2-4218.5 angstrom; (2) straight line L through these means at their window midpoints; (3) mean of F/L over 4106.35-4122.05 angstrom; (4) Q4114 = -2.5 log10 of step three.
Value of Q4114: 0.10 mag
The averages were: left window 20.1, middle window 18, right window 19.5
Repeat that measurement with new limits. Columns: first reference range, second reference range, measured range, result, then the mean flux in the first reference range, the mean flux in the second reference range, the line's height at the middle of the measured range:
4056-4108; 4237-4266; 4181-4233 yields 0.08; 19.3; 21.4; 20.8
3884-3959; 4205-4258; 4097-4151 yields 0.00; 17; 20.2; 19.1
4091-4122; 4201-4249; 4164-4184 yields -0.04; 17.9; 20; 19.1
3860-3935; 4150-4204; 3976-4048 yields -0.09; 17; 19.7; 18.1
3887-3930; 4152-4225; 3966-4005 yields 0.08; 17.5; 19.6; 18.1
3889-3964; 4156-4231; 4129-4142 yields -0.09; 17.2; 19.5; 19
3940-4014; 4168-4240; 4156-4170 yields -0.06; 17.4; 19.5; 19.2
